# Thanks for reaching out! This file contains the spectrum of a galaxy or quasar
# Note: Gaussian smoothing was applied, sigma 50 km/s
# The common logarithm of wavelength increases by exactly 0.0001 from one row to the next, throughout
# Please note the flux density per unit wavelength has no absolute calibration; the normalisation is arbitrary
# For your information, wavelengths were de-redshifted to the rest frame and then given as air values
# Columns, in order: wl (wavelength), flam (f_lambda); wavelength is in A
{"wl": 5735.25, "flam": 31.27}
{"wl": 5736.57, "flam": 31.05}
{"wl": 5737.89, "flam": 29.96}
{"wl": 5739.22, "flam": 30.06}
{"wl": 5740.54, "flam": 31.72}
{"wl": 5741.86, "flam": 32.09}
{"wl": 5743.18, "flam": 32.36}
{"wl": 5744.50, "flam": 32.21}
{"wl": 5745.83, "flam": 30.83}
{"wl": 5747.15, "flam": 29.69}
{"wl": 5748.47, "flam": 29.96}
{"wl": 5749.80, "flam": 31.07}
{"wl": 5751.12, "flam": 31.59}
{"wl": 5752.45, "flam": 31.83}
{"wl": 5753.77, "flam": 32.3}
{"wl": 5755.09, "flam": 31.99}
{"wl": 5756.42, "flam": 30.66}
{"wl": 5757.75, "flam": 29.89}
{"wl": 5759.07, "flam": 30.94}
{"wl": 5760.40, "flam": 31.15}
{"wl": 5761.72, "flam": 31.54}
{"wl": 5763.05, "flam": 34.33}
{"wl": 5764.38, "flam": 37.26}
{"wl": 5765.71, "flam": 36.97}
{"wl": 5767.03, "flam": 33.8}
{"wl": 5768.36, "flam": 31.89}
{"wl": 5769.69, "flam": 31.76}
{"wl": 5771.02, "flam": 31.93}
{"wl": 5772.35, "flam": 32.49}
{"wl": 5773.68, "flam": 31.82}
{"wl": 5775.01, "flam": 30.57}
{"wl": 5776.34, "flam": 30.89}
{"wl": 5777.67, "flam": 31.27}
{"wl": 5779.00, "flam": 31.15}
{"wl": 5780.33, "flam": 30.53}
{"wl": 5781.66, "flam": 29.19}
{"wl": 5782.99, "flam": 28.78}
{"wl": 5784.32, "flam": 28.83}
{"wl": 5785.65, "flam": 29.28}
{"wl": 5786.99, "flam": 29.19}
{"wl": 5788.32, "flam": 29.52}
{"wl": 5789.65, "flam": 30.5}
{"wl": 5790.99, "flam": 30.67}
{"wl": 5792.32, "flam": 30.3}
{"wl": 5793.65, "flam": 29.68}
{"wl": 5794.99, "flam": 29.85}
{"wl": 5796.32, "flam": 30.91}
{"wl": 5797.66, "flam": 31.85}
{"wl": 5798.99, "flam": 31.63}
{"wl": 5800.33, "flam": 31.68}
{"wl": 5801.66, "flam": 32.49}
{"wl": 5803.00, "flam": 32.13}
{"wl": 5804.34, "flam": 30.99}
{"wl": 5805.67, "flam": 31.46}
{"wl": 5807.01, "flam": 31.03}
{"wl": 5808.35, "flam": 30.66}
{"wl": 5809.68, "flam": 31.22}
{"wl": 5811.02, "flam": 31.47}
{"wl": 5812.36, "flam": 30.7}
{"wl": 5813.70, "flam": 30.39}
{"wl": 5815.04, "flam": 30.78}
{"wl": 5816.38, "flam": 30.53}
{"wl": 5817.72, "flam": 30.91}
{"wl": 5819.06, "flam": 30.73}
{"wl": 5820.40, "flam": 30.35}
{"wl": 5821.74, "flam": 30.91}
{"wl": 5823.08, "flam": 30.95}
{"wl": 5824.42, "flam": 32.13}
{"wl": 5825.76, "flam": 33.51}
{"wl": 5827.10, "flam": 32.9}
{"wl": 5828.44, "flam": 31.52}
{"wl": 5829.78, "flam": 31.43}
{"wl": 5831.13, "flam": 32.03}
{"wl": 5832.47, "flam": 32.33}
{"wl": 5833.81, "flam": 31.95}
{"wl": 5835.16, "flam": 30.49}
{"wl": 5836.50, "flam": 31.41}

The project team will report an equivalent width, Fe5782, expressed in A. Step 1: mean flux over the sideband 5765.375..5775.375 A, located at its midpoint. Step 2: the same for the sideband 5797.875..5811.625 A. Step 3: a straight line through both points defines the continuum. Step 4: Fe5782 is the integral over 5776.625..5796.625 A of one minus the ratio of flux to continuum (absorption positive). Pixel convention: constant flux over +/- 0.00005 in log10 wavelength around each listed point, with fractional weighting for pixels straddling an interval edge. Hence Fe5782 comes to 1.30 A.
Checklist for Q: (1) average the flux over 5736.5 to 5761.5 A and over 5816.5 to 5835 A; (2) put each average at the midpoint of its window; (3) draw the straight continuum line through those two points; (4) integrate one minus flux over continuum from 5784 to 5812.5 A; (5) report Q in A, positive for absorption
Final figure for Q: 0.6 A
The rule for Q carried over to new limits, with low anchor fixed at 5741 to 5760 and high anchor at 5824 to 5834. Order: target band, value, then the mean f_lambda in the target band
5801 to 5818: 0.5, 31.1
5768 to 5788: 0.6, 30.6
